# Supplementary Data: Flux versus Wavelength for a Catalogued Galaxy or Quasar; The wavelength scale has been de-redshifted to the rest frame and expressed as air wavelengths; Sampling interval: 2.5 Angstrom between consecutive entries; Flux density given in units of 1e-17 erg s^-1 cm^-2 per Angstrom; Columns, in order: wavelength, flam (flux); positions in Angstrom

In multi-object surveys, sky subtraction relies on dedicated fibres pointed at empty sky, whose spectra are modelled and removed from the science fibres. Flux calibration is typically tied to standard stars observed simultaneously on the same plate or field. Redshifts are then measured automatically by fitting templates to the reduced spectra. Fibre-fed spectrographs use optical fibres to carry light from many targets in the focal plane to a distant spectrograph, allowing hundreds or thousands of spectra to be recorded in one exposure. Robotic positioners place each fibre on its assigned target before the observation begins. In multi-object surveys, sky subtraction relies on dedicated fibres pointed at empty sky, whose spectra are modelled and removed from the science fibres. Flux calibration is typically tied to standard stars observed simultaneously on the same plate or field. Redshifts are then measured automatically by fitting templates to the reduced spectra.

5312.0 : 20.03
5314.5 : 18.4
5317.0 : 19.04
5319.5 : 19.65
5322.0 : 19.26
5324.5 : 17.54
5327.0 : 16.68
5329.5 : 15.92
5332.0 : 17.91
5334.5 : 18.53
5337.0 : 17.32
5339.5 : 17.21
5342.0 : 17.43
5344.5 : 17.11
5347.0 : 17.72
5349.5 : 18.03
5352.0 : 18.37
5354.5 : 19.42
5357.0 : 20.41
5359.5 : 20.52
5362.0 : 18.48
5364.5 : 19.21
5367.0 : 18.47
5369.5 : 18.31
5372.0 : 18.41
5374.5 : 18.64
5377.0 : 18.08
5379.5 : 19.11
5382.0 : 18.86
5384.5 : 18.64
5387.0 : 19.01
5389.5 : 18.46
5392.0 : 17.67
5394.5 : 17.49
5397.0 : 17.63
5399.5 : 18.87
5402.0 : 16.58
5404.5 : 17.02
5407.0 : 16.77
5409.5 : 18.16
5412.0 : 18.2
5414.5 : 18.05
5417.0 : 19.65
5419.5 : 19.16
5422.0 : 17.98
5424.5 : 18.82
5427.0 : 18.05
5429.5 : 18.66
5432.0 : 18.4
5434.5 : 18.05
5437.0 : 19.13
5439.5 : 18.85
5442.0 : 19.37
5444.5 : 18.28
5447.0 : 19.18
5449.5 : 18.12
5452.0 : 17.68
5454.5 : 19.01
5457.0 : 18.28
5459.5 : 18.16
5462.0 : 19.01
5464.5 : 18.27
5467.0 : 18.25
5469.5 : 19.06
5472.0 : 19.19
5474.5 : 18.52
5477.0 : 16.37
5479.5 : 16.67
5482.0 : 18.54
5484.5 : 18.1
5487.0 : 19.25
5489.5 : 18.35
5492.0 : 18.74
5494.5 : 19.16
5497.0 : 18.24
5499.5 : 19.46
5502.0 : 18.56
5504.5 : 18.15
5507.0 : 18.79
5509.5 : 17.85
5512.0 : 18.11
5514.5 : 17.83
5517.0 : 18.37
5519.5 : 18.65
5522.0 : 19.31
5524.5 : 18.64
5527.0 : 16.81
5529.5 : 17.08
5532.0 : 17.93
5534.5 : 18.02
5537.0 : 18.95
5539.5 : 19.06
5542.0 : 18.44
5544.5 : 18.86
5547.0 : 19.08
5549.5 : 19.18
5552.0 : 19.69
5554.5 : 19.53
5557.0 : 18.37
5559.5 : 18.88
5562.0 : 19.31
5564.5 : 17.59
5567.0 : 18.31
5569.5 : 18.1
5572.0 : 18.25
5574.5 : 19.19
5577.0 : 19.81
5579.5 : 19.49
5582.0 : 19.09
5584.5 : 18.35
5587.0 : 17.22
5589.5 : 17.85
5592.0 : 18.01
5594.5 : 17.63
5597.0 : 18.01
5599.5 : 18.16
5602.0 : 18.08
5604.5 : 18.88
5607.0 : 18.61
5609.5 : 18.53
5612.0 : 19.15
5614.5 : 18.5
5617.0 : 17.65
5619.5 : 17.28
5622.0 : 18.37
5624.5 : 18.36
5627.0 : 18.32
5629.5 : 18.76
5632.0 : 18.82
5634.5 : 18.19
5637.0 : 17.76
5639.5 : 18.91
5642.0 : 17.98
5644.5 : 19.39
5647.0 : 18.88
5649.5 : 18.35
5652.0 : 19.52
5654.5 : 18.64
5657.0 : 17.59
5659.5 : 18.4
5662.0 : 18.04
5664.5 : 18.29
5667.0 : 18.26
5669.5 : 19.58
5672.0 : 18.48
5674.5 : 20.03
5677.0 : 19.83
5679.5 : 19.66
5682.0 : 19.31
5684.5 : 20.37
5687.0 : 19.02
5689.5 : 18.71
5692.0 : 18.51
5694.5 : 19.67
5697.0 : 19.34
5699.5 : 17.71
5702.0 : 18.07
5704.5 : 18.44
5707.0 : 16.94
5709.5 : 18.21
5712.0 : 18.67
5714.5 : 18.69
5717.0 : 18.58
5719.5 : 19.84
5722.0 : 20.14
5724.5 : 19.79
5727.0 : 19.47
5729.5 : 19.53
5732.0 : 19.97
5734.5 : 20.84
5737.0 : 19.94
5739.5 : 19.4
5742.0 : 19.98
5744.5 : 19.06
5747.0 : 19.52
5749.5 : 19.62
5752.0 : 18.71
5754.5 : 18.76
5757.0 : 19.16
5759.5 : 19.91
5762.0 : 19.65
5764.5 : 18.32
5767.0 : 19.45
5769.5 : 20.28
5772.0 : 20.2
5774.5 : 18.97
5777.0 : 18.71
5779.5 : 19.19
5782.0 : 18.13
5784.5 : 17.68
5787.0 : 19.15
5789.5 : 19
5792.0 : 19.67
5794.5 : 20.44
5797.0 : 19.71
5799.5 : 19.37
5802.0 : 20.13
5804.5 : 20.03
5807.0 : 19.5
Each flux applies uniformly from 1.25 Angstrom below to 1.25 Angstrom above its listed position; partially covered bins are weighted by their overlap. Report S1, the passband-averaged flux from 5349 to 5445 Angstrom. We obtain 18.5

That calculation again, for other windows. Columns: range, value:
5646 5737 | 19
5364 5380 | 18.6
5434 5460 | 18.6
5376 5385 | 18.7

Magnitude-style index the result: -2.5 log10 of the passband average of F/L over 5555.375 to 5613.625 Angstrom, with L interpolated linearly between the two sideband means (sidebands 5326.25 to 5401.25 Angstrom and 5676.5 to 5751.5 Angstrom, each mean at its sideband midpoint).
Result 0.022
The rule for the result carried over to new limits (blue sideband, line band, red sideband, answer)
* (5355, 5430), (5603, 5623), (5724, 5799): 0.04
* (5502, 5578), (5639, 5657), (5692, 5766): 0.01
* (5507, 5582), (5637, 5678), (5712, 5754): 0.02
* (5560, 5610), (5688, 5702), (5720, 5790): 0.02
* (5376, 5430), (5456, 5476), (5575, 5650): -0.02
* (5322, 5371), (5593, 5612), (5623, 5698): 0.02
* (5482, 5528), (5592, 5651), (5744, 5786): 0.02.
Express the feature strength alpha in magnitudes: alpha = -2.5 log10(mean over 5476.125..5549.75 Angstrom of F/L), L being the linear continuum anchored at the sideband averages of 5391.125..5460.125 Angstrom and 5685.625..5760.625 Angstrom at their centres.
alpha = 0.01 mag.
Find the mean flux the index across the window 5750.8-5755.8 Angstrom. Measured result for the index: 18.7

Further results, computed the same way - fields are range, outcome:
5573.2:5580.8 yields 19.5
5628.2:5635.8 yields 18.6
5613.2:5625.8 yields 18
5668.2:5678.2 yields 19.5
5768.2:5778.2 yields 19.5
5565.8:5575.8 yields 18.5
